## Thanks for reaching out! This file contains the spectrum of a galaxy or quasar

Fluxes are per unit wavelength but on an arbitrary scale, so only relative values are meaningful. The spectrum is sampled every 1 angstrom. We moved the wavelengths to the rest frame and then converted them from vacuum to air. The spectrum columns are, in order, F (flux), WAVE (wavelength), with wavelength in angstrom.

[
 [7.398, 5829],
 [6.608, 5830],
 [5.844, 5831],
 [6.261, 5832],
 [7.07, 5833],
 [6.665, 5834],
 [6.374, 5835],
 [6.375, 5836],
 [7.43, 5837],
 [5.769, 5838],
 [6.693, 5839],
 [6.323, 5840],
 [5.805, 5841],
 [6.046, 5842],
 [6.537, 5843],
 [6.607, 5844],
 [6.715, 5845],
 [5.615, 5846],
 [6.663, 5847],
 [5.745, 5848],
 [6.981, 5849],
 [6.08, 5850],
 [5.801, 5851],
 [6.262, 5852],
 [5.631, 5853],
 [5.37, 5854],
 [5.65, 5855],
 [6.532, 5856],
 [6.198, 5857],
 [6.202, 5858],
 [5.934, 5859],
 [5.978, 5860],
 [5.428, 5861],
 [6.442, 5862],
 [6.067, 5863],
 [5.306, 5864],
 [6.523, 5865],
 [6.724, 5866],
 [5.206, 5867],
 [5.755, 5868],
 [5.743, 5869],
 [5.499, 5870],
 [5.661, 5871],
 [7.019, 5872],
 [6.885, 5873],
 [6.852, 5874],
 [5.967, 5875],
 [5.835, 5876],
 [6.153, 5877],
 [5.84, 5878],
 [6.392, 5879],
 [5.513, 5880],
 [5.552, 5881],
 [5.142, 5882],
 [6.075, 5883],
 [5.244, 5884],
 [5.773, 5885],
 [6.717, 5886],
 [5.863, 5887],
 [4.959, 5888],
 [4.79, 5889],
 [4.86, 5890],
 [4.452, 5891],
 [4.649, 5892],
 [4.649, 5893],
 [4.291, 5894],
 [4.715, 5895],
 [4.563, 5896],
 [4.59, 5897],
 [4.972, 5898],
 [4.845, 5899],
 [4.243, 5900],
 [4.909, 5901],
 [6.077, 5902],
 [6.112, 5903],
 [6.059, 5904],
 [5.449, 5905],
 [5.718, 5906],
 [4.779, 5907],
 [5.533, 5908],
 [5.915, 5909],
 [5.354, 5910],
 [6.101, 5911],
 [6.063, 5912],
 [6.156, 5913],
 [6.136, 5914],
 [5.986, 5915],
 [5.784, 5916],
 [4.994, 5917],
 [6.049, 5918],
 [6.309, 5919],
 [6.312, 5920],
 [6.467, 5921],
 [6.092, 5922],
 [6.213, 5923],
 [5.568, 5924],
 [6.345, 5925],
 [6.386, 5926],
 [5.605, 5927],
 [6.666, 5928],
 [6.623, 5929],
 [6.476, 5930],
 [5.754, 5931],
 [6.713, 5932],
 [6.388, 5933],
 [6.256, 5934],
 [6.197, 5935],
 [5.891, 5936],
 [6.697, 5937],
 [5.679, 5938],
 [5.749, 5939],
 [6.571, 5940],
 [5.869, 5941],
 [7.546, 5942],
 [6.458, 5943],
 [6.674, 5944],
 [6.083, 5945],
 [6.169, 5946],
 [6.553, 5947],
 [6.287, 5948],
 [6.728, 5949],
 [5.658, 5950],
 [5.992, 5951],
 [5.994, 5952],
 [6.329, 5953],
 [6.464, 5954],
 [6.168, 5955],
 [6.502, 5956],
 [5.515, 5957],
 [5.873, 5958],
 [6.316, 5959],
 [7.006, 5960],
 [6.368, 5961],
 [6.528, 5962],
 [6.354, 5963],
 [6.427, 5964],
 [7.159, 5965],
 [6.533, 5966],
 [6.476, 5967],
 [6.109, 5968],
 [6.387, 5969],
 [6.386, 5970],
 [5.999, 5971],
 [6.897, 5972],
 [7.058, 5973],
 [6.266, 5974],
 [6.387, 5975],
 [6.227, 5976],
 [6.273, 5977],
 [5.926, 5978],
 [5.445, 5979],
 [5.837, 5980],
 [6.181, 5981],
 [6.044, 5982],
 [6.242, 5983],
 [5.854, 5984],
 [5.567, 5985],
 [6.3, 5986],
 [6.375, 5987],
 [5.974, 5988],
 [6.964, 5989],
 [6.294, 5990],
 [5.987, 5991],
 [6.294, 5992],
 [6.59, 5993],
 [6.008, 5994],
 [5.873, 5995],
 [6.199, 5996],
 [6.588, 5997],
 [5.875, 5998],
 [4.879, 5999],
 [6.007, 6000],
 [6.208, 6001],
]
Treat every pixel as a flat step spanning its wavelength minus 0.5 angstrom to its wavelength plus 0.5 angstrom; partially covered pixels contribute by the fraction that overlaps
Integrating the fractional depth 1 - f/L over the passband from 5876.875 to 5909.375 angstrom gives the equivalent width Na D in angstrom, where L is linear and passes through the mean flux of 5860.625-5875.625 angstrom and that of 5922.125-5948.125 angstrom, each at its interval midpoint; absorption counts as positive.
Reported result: 4.5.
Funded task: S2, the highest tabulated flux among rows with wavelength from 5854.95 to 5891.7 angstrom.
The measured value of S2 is 7.019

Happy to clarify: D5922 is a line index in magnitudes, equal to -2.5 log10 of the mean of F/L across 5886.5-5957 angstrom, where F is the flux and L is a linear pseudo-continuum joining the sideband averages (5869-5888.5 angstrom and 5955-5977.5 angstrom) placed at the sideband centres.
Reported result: 0.06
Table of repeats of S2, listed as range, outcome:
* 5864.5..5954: 7.546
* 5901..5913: 6.156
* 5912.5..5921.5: 6.467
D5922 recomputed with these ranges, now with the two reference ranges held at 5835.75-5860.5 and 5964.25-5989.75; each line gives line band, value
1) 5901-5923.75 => 0.07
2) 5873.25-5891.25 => 0.09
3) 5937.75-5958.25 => 0.00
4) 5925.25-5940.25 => 0.00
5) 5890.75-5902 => 0.31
